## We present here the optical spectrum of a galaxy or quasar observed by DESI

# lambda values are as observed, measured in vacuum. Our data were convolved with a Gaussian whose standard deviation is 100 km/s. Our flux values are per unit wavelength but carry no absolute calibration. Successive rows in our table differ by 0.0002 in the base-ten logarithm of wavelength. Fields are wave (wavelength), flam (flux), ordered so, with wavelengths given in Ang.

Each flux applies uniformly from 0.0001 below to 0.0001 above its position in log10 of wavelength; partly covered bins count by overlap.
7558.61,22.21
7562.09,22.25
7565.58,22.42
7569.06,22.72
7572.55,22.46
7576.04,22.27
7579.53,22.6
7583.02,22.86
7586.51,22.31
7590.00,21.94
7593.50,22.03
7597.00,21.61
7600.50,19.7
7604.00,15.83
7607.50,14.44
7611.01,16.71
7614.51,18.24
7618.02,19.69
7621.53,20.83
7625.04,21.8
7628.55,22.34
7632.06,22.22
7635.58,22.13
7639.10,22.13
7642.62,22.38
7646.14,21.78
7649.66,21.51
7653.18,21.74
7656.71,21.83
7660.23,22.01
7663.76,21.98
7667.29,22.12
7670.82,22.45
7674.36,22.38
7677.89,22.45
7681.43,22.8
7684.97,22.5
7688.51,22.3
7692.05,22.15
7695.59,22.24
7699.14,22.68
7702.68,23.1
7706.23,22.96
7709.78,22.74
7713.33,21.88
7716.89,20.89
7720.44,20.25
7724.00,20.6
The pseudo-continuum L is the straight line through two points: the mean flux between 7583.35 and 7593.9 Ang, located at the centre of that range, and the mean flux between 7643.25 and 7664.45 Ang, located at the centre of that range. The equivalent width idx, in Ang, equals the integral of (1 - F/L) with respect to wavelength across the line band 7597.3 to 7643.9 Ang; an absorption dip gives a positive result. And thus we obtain 4.5 Ang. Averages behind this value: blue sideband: 22.2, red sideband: 21.8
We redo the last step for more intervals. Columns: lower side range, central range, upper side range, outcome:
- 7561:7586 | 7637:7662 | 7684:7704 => 0.6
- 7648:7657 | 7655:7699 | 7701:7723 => -1.0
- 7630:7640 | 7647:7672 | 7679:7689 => 0.5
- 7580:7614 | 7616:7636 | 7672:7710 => -0.8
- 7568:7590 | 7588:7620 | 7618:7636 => 4.5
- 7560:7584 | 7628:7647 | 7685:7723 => 0.1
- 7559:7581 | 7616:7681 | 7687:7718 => 1.5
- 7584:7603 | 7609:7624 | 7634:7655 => 1.9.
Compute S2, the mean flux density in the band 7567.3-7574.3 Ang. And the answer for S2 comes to 22.6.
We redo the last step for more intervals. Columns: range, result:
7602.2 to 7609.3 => 15.2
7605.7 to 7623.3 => 18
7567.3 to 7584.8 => 22.6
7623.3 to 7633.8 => 22.1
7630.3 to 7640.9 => 22.2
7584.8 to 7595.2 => 22.1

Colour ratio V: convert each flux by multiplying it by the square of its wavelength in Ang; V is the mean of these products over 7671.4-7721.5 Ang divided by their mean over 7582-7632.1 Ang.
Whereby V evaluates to 1.1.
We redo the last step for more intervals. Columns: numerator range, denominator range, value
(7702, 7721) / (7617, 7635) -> 1.05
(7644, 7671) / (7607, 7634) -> 1.12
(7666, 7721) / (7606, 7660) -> 1.09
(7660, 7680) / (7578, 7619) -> 1.14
